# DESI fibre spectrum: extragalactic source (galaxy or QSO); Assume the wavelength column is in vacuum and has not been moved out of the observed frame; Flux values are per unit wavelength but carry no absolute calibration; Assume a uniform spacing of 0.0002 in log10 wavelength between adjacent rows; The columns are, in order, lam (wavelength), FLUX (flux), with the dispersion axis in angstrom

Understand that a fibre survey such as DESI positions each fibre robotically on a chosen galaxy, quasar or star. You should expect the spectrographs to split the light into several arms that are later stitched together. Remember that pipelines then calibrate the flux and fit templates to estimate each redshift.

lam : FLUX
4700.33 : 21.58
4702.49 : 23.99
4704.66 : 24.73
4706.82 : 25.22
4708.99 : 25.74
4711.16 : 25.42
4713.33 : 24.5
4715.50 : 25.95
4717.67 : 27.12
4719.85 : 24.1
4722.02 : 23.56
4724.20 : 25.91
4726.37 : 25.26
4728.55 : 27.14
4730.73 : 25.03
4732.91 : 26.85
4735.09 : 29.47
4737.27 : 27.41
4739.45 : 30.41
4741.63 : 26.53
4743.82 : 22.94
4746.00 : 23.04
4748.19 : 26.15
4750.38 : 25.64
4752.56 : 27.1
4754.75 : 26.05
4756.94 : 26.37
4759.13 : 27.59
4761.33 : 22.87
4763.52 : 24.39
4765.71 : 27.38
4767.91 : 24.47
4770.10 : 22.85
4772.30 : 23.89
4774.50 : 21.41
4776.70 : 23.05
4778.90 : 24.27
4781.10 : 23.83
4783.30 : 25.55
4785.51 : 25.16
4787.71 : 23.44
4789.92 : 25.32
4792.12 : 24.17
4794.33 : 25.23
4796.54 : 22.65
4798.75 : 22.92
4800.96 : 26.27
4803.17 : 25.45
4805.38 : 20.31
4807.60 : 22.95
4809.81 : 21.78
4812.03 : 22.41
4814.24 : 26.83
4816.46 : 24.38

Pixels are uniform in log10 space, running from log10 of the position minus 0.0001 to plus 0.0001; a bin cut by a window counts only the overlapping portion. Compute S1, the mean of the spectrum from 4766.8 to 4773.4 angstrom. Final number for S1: 23.7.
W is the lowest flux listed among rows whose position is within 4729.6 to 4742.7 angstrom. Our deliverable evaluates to 25.03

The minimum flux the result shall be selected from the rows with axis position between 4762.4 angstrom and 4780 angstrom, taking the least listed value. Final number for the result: 21.41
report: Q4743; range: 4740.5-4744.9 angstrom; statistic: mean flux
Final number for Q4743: 24.8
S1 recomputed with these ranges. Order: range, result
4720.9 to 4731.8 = 25.4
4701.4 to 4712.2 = 25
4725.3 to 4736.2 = 26.7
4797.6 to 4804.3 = 24.9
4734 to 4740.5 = 29.1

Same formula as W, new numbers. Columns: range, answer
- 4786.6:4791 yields 23.44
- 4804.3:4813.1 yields 20.31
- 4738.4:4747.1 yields 22.94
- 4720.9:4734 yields 23.56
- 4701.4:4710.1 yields 23.99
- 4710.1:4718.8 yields 24.5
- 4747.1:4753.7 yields 25.64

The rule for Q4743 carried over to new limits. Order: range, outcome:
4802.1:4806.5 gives 22.8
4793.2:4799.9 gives 23.6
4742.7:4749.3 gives 24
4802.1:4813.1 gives 22.6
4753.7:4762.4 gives 25.7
